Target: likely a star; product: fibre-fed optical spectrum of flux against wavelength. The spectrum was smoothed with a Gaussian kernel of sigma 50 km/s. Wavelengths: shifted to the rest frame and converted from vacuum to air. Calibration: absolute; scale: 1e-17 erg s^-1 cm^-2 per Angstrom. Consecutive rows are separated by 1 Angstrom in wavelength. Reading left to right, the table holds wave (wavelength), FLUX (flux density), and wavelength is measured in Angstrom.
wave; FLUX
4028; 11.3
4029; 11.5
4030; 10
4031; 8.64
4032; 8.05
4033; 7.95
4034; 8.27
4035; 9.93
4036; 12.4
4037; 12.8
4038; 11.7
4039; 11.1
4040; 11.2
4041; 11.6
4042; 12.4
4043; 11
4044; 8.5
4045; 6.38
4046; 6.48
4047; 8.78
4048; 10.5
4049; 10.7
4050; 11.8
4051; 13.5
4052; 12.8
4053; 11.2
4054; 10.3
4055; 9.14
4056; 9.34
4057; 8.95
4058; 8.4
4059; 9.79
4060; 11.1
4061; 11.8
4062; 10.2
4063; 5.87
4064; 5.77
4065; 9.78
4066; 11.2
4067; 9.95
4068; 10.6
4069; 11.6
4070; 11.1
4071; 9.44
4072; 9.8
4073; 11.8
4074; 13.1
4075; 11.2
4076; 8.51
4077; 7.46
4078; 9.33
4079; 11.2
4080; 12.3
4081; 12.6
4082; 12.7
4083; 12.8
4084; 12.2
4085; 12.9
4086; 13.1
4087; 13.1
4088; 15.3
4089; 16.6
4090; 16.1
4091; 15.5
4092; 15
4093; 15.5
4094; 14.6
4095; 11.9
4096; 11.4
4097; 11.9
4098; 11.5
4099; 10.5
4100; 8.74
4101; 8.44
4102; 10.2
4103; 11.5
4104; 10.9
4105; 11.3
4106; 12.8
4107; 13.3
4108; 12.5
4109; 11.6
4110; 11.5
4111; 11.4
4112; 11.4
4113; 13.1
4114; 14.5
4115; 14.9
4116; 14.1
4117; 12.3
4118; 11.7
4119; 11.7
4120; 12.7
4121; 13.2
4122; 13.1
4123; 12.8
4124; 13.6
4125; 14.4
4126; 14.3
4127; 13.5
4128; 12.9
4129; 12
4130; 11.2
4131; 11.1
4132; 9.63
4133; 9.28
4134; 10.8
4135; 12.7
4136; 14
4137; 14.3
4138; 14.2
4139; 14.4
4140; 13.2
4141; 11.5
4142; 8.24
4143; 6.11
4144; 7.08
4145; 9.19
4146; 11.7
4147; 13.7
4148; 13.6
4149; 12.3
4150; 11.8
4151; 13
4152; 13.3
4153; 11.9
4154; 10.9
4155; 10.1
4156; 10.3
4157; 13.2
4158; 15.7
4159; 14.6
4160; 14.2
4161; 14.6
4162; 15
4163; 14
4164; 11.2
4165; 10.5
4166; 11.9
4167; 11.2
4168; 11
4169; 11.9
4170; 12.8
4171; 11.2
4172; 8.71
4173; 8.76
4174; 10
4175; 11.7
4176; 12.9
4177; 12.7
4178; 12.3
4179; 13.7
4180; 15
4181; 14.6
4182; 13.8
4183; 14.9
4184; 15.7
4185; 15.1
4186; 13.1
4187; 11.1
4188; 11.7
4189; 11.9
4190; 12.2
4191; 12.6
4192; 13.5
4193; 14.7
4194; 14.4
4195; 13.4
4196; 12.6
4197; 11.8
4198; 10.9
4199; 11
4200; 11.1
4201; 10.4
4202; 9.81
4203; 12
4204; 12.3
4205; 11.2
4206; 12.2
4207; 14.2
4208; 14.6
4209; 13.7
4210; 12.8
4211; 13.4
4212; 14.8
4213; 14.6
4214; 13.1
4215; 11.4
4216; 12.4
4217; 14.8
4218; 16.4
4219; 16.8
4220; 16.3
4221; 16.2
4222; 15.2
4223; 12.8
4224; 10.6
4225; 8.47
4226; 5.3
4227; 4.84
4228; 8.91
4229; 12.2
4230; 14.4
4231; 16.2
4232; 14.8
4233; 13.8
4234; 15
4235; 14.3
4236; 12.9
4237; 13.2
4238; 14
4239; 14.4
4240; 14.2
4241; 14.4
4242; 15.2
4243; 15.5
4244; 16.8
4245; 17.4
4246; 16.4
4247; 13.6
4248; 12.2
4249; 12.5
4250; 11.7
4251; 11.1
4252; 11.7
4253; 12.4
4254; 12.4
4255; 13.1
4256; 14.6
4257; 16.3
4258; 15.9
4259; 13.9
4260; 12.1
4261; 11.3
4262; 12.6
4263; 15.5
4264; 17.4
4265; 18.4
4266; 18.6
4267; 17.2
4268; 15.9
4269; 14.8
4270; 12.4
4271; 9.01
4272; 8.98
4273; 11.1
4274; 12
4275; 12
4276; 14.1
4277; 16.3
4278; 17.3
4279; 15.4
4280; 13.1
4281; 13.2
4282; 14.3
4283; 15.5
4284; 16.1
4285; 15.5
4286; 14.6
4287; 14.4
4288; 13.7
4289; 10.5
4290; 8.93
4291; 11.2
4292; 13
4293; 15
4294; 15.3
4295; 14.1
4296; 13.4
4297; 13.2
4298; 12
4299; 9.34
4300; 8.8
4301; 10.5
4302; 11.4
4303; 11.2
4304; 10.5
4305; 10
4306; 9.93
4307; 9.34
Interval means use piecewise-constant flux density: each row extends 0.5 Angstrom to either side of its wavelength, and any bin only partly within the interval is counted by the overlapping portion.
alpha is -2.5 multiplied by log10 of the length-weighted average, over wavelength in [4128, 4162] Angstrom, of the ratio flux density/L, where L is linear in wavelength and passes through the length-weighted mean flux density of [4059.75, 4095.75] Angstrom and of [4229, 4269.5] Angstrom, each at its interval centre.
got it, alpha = 0.07 mag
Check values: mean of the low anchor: 11.8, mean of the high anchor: 14.4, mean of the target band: 12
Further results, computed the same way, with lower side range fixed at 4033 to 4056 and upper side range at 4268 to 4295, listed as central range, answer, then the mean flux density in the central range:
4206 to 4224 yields -0.126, 14.2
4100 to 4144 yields -0.056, 12.1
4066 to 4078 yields 0.043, 10.4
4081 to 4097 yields -0.243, 13.8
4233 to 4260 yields -0.081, 14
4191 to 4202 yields 0.009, 12.3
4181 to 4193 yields -0.093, 13.4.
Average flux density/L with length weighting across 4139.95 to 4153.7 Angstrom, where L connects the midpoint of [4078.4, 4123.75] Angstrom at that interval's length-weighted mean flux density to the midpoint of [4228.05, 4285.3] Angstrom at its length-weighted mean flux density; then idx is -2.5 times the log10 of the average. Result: 0.18 mag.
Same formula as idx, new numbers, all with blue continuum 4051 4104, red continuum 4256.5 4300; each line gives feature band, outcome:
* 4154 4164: -0.082 mag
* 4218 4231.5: 0.067 mag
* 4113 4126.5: -0.129 mag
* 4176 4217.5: -0.016 mag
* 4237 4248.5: -0.116 mag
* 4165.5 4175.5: 0.143 mag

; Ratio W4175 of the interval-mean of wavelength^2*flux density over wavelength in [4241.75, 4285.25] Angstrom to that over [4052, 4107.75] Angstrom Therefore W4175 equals 1.36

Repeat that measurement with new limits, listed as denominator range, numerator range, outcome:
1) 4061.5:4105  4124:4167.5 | 1.09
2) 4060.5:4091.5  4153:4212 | 1.15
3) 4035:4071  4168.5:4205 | 1.29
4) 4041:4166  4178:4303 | 1.21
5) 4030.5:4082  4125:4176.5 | 1.22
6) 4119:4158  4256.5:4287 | 1.27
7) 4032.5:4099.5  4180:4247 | 1.28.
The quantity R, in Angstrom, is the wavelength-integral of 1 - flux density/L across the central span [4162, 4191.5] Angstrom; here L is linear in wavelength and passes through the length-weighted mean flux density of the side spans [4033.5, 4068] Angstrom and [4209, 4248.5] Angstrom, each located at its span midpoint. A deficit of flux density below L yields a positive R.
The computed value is 0.5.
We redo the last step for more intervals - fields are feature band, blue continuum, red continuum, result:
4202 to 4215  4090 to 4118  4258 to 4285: 0.5 Angstrom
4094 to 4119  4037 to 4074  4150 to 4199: -1.3 Angstrom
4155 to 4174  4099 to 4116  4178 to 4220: 0.8 Angstrom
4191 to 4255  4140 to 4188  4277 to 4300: -1.4 Angstrom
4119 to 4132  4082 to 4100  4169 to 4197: 0.4 Angstrom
